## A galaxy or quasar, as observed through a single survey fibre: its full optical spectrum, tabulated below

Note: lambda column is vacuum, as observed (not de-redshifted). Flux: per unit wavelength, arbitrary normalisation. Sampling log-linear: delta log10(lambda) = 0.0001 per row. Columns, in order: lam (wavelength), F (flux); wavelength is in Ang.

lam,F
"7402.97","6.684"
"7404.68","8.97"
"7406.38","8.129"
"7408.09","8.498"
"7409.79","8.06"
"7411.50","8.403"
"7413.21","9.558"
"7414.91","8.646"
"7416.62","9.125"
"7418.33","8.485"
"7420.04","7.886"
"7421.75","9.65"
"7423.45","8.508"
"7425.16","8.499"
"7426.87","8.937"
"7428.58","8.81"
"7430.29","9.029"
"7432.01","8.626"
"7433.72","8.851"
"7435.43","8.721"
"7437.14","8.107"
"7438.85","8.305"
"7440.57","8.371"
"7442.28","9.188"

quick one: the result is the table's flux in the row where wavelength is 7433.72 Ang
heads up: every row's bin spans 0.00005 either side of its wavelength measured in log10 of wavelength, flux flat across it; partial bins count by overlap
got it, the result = 8.851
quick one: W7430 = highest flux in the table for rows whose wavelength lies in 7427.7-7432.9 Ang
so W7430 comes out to 9.029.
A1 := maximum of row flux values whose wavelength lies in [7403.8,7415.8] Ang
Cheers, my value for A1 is 9.558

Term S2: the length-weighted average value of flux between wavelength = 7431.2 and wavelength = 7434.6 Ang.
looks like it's 8.75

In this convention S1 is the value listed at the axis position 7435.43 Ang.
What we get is 8.721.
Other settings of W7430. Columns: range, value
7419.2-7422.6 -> 9.65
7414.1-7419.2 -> 9.125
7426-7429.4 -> 8.937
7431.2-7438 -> 8.851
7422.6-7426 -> 8.508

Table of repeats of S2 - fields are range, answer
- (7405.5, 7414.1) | 8.54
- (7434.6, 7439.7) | 8.38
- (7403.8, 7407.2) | 8.54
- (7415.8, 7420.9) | 8.49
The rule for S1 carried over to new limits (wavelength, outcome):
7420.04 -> 7.886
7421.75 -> 9.65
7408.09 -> 8.498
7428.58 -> 8.81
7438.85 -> 8.305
